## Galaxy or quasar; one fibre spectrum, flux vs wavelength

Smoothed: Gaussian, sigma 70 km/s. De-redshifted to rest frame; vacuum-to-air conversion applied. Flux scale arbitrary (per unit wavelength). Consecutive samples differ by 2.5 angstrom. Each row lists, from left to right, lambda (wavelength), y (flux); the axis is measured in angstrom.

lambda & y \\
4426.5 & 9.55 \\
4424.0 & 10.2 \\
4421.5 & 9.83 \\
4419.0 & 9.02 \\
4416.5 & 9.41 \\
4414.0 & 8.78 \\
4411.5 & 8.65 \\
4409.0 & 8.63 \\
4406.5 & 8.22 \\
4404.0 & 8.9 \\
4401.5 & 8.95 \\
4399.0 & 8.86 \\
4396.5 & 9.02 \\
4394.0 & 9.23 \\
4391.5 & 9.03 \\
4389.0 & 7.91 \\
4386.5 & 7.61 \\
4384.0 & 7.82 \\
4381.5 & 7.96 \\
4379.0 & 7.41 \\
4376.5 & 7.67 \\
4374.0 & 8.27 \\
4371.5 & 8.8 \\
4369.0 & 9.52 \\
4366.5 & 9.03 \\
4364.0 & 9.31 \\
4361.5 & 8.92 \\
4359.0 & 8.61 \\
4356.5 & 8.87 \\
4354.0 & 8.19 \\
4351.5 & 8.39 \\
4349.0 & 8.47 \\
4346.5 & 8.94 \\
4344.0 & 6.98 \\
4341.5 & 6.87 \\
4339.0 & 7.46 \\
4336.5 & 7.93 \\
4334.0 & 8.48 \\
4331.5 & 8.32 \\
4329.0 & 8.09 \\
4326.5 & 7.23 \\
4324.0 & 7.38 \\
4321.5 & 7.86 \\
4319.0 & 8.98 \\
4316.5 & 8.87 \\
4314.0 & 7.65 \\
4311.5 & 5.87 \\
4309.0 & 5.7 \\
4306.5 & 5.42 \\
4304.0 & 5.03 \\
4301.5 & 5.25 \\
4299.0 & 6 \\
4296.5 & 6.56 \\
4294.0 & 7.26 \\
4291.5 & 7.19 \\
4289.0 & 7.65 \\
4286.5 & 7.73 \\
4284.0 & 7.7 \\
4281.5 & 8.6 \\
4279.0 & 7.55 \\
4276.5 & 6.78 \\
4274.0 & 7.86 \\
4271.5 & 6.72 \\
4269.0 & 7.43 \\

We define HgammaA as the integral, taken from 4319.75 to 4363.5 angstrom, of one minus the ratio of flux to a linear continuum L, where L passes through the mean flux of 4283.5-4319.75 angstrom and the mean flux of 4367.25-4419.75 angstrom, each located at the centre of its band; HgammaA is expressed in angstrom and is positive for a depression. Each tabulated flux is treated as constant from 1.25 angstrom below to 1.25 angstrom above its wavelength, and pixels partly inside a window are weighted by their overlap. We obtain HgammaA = -3.0 angstrom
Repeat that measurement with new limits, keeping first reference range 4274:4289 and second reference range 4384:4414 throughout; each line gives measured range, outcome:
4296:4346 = 5.46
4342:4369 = -0.97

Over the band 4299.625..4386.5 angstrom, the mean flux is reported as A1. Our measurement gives 7.79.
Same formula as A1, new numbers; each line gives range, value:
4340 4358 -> 8.1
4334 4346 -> 7.53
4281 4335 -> 7.19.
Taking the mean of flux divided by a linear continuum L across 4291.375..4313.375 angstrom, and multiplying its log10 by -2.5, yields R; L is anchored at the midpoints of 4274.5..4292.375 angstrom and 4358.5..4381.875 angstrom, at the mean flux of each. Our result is 0.28 mag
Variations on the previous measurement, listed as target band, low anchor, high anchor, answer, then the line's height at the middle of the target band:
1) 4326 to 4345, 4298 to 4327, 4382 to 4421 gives -0.065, 7.26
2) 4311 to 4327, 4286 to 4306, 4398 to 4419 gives -0.122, 6.97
